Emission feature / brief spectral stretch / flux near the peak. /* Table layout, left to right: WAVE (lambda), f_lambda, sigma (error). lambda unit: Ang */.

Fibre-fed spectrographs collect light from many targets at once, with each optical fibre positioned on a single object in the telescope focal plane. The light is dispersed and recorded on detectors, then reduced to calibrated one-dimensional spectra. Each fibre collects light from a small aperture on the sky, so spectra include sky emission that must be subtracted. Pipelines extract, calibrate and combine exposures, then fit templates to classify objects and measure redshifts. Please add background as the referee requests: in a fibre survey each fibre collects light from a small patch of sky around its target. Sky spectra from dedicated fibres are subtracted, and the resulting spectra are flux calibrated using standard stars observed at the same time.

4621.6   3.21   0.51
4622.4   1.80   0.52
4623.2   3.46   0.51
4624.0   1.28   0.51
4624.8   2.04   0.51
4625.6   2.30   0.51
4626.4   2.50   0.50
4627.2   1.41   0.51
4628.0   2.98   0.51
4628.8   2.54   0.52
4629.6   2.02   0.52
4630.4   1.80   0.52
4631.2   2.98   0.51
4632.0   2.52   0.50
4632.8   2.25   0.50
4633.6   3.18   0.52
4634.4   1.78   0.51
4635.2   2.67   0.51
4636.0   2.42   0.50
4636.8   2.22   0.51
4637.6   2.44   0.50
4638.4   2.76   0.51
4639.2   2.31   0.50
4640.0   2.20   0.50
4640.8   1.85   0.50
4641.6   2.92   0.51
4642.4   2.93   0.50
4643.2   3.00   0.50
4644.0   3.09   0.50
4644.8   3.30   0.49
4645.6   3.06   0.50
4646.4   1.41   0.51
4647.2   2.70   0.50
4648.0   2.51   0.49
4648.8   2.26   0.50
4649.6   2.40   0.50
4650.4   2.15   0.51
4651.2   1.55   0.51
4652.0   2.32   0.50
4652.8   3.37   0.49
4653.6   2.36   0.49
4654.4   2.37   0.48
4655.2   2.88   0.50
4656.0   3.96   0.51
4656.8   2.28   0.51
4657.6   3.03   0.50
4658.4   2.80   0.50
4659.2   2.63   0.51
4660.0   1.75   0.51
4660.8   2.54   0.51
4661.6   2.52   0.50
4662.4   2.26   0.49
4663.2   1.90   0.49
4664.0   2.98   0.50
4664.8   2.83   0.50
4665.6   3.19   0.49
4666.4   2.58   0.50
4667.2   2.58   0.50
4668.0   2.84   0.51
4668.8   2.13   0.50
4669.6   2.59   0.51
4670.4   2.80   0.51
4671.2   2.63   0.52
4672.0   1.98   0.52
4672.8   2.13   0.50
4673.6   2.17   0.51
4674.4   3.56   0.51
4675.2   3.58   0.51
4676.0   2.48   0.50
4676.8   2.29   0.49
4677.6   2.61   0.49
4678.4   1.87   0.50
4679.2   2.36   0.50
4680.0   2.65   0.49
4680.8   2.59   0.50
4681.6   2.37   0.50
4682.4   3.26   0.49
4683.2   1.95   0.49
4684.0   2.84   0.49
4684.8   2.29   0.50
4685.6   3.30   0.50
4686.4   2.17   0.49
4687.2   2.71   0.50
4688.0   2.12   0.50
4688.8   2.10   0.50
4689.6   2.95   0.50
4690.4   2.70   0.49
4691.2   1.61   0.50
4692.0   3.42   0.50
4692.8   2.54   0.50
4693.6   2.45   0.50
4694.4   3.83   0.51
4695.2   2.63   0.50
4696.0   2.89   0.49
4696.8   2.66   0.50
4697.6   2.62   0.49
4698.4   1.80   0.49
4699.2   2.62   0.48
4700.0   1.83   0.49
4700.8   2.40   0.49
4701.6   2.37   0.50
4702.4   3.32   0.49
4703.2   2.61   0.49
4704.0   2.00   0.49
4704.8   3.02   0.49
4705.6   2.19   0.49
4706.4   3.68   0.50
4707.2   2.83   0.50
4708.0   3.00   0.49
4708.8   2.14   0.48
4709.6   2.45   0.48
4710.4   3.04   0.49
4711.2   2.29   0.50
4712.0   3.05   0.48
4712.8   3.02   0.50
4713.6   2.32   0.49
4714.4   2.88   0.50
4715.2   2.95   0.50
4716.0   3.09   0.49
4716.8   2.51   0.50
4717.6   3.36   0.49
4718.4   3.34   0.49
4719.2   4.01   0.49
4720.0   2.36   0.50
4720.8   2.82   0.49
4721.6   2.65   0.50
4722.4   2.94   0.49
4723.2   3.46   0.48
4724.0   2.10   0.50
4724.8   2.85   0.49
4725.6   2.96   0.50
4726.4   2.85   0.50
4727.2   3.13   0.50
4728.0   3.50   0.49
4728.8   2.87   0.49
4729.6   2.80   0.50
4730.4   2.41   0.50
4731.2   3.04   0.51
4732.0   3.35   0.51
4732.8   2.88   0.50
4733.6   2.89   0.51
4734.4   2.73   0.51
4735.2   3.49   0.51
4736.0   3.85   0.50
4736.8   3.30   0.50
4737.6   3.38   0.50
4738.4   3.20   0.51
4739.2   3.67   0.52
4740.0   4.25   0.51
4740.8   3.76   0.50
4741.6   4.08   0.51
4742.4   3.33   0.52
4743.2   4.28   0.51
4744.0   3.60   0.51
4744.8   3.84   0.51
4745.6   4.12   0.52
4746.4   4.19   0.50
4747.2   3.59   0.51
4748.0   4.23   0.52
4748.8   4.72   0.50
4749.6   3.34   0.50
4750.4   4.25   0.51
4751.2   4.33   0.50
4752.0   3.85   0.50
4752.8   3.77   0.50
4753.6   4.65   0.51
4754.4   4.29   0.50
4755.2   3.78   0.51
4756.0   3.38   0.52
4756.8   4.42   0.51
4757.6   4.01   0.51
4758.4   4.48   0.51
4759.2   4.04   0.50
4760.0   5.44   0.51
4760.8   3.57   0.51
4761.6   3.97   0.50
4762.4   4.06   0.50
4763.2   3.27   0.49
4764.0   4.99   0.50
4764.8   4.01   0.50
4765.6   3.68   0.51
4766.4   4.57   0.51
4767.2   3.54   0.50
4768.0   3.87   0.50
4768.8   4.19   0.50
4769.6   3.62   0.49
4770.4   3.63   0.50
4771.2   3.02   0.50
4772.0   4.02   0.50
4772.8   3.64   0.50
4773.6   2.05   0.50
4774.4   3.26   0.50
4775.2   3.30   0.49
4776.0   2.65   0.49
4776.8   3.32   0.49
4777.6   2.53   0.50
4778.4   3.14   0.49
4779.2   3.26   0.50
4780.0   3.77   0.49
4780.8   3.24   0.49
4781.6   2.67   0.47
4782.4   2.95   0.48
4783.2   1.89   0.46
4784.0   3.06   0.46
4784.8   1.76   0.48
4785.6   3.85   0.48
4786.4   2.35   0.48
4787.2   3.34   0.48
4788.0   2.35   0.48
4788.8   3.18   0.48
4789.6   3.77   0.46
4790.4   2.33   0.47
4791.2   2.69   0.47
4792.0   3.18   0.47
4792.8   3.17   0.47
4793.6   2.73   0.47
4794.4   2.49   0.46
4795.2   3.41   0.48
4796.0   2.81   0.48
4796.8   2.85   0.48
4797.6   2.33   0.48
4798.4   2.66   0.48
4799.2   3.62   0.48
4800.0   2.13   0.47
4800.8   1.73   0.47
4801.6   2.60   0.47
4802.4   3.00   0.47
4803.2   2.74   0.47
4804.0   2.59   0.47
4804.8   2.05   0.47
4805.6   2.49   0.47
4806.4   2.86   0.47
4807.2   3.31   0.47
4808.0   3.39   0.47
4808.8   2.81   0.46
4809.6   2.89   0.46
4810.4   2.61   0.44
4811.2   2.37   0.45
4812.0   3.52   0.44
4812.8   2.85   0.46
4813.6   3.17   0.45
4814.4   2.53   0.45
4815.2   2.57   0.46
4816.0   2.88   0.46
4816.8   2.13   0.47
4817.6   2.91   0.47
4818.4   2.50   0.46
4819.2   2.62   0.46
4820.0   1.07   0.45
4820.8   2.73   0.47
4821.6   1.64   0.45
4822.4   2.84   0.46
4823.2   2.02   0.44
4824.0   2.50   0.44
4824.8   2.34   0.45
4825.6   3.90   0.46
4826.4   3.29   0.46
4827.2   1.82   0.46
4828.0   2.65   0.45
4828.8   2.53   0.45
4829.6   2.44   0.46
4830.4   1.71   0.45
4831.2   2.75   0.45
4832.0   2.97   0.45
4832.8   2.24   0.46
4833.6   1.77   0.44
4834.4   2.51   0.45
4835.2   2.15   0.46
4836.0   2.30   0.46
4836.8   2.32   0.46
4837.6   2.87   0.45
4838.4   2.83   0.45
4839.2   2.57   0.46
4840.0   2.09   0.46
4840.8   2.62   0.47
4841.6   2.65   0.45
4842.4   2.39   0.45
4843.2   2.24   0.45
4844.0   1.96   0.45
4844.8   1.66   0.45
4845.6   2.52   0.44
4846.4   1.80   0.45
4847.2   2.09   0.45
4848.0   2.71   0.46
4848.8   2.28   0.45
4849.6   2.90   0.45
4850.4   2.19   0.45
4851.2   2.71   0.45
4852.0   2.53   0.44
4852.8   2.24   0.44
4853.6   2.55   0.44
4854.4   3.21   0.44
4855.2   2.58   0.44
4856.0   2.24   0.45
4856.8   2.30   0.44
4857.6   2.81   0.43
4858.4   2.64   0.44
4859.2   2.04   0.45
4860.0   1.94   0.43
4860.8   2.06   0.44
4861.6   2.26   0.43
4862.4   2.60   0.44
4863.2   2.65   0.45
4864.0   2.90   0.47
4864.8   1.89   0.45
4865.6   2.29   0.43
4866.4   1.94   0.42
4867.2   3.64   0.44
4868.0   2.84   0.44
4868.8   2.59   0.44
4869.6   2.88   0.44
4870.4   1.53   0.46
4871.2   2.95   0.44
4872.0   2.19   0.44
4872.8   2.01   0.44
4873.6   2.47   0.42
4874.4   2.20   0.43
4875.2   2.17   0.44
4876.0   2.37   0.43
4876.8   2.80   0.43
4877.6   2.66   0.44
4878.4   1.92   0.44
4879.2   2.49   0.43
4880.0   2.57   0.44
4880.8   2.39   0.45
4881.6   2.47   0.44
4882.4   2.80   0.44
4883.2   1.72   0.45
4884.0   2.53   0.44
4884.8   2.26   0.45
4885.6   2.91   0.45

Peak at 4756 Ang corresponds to Mg II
